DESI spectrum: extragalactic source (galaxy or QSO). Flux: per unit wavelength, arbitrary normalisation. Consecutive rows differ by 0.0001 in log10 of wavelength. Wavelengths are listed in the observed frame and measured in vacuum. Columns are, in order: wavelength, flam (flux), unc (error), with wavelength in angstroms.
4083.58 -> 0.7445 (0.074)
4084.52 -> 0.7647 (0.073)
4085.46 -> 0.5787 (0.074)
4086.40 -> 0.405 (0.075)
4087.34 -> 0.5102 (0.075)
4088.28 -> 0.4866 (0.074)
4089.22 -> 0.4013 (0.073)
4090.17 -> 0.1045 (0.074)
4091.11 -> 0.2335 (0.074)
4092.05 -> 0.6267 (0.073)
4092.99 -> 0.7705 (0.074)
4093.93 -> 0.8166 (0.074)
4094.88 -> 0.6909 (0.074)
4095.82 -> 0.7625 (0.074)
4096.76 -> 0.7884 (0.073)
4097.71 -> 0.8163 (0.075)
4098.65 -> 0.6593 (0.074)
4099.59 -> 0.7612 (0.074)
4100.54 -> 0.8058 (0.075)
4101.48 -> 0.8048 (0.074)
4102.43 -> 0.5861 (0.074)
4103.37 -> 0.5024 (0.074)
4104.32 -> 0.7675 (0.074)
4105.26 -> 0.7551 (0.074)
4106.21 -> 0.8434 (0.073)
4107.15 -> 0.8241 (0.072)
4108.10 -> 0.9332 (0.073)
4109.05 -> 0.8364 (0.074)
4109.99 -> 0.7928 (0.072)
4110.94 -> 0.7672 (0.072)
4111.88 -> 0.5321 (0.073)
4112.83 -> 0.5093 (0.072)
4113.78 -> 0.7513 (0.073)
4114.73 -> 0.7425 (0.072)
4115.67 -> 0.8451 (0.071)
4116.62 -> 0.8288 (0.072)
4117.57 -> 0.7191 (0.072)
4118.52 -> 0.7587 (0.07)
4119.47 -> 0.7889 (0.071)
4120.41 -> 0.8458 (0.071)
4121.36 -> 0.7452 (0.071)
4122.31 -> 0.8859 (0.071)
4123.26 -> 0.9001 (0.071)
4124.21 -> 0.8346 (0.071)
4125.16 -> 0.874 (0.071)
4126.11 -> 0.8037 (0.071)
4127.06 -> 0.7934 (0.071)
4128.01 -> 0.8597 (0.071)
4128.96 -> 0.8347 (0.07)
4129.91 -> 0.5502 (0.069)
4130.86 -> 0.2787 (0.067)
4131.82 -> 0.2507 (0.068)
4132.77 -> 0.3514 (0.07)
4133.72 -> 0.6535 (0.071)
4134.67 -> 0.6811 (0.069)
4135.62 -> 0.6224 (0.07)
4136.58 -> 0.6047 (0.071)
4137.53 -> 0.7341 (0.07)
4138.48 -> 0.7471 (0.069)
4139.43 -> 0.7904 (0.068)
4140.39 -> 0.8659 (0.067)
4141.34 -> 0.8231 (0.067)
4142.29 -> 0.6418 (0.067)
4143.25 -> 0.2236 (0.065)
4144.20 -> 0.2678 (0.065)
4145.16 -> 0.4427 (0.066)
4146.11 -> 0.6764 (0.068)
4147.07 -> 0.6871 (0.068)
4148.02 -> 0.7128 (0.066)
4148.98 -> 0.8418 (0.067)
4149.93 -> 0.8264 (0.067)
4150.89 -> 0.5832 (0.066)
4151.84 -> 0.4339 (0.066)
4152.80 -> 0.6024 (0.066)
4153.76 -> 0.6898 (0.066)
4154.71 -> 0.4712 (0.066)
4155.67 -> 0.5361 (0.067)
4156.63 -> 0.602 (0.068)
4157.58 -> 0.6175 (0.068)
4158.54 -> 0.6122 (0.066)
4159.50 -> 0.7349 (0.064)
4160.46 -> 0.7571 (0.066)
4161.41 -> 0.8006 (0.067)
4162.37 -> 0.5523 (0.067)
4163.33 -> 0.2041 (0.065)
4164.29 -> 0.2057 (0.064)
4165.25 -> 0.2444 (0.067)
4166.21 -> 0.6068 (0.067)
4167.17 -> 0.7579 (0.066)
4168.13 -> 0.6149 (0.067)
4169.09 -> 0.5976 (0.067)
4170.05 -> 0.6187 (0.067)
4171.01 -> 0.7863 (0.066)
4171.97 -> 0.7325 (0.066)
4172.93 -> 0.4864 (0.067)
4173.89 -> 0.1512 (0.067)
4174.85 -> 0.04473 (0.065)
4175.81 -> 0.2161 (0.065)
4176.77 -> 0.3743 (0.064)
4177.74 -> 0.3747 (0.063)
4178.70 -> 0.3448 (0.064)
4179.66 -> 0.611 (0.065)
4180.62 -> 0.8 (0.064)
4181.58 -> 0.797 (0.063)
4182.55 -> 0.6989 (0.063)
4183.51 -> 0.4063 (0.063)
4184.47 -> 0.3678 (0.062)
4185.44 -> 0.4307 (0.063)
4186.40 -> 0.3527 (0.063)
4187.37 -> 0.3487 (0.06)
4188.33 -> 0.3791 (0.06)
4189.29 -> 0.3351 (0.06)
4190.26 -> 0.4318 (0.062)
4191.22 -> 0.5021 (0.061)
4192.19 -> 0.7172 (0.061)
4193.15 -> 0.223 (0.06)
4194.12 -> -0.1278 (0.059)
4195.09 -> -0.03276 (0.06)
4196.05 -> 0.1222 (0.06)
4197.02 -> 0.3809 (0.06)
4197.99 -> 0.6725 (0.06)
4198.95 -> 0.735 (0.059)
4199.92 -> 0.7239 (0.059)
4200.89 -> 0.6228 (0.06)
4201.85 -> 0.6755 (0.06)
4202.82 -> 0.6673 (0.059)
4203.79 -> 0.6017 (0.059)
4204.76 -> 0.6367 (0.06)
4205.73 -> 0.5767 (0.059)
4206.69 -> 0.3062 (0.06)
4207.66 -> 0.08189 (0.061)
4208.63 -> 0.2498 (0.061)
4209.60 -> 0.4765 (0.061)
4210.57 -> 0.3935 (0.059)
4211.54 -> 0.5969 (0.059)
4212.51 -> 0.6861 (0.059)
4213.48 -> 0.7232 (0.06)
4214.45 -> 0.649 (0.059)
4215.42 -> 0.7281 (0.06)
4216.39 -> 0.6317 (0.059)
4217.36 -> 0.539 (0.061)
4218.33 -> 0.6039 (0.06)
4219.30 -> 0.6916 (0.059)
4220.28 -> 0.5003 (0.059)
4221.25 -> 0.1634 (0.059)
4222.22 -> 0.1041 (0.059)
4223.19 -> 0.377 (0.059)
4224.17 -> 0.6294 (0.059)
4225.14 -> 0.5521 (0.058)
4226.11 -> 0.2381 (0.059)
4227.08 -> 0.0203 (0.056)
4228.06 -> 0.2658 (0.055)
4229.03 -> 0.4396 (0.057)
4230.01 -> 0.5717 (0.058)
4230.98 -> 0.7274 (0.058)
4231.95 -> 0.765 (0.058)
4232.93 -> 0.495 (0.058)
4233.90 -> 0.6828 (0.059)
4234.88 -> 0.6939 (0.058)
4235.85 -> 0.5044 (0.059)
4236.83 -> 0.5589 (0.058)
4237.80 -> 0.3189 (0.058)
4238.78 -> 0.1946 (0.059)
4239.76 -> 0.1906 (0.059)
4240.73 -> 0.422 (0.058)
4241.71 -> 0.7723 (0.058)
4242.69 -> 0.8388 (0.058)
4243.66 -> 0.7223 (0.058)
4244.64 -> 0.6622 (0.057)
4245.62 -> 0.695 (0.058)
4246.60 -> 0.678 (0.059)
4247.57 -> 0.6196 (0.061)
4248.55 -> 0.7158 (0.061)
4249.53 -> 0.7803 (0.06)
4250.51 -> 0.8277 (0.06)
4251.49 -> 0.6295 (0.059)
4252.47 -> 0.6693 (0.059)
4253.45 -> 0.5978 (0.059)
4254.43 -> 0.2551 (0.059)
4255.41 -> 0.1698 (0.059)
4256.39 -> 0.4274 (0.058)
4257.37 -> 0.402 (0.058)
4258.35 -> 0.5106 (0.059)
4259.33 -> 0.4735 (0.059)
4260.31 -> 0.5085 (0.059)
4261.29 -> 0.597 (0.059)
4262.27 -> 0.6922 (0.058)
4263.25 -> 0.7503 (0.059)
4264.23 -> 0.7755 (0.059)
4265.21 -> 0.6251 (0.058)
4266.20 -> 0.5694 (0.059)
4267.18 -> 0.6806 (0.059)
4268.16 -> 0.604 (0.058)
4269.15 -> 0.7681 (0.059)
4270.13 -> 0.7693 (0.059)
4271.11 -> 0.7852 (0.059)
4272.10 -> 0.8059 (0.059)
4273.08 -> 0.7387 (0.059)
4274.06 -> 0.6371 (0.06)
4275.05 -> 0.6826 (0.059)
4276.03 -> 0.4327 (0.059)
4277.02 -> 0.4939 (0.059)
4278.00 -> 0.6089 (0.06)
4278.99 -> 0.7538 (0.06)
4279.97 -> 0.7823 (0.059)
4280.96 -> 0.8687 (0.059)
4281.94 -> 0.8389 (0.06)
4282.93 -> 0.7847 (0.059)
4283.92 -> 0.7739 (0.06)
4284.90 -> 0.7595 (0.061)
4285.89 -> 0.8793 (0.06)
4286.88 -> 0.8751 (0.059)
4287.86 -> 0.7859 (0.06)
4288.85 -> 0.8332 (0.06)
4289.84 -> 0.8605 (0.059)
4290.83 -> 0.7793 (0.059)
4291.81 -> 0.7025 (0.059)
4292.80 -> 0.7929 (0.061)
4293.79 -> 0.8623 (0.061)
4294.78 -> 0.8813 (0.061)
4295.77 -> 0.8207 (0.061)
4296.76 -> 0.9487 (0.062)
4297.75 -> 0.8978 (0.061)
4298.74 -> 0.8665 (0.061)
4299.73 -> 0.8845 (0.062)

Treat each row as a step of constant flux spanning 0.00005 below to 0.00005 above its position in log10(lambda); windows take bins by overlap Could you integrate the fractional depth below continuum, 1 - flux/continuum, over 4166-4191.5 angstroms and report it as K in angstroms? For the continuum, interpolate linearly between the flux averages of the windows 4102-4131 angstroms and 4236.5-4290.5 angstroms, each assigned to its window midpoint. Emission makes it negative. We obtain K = 8.1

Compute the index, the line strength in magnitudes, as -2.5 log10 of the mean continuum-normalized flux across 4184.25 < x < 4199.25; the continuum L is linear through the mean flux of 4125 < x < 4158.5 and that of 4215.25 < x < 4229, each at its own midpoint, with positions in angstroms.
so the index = 0.36 mag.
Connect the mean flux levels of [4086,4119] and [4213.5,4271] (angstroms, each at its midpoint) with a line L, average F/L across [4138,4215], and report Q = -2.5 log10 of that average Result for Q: 0.179 mag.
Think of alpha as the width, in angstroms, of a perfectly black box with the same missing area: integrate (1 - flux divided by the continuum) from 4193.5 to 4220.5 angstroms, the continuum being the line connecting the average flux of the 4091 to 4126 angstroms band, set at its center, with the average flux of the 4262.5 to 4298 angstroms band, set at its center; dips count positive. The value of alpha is 9.0 angstroms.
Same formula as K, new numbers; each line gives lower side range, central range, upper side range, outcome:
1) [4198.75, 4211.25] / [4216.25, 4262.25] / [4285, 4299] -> 8.7 angstroms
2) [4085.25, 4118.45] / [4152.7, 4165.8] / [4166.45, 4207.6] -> -0.1 angstroms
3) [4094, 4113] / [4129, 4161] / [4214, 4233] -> 2.2 angstroms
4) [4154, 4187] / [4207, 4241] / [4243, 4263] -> 5.5 angstroms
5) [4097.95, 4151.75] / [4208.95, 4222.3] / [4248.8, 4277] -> 2.0 angstroms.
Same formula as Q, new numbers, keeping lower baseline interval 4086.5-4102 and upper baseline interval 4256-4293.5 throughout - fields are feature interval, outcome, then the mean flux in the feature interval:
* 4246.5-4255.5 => 0.130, 0.609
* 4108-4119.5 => -0.185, 0.747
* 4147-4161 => -0.001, 0.647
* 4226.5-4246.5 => 0.276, 0.529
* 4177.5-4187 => 0.256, 0.52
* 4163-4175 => 0.334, 0.48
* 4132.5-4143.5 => -0.032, 0.659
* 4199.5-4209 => 0.279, 0.516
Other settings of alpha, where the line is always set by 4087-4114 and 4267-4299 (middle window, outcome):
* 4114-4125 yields -2.1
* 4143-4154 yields 1.7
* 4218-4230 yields 5.7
